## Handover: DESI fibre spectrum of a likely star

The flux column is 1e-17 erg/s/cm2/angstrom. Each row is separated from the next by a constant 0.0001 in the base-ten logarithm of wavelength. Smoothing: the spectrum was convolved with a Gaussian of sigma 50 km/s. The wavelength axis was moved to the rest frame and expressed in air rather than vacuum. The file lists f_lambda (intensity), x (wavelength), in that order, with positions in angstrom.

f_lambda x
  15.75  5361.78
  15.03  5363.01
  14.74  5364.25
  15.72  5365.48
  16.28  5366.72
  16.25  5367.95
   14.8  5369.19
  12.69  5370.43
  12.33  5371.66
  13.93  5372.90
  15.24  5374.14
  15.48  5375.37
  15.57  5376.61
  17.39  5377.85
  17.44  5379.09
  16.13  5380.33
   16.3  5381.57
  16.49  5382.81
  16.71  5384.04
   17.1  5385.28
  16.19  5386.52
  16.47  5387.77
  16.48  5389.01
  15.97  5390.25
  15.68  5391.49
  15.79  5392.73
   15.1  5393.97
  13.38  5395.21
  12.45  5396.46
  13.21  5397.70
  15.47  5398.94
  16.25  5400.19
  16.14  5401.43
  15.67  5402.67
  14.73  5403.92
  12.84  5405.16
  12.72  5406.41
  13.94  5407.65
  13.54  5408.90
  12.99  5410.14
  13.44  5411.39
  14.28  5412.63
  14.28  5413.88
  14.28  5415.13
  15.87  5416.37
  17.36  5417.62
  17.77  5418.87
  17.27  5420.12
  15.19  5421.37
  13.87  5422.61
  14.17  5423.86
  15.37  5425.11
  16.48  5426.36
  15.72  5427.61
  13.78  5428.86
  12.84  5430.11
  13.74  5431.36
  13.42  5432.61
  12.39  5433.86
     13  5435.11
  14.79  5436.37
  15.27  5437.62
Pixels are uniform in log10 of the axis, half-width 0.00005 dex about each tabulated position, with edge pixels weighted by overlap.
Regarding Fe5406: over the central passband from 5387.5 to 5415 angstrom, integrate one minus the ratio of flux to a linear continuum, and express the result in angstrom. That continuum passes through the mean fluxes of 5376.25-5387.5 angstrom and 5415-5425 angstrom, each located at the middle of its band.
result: 2.8 angstrom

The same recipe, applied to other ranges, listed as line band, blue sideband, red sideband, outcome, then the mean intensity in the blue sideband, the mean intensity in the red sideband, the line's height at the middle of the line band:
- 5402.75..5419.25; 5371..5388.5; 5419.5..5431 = 0.84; 15.9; 14.9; 15.2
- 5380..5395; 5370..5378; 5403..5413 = -2.06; 14.6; 13.6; 14.2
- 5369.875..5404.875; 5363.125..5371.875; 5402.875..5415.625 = -2.67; 14.8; 13.8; 14.3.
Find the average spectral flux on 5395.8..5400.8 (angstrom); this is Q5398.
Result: 14.3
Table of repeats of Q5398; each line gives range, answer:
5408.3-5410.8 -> 13.3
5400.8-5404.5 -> 15.5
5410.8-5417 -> 14.4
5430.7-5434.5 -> 13.2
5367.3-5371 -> 14.6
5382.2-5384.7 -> 16.7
